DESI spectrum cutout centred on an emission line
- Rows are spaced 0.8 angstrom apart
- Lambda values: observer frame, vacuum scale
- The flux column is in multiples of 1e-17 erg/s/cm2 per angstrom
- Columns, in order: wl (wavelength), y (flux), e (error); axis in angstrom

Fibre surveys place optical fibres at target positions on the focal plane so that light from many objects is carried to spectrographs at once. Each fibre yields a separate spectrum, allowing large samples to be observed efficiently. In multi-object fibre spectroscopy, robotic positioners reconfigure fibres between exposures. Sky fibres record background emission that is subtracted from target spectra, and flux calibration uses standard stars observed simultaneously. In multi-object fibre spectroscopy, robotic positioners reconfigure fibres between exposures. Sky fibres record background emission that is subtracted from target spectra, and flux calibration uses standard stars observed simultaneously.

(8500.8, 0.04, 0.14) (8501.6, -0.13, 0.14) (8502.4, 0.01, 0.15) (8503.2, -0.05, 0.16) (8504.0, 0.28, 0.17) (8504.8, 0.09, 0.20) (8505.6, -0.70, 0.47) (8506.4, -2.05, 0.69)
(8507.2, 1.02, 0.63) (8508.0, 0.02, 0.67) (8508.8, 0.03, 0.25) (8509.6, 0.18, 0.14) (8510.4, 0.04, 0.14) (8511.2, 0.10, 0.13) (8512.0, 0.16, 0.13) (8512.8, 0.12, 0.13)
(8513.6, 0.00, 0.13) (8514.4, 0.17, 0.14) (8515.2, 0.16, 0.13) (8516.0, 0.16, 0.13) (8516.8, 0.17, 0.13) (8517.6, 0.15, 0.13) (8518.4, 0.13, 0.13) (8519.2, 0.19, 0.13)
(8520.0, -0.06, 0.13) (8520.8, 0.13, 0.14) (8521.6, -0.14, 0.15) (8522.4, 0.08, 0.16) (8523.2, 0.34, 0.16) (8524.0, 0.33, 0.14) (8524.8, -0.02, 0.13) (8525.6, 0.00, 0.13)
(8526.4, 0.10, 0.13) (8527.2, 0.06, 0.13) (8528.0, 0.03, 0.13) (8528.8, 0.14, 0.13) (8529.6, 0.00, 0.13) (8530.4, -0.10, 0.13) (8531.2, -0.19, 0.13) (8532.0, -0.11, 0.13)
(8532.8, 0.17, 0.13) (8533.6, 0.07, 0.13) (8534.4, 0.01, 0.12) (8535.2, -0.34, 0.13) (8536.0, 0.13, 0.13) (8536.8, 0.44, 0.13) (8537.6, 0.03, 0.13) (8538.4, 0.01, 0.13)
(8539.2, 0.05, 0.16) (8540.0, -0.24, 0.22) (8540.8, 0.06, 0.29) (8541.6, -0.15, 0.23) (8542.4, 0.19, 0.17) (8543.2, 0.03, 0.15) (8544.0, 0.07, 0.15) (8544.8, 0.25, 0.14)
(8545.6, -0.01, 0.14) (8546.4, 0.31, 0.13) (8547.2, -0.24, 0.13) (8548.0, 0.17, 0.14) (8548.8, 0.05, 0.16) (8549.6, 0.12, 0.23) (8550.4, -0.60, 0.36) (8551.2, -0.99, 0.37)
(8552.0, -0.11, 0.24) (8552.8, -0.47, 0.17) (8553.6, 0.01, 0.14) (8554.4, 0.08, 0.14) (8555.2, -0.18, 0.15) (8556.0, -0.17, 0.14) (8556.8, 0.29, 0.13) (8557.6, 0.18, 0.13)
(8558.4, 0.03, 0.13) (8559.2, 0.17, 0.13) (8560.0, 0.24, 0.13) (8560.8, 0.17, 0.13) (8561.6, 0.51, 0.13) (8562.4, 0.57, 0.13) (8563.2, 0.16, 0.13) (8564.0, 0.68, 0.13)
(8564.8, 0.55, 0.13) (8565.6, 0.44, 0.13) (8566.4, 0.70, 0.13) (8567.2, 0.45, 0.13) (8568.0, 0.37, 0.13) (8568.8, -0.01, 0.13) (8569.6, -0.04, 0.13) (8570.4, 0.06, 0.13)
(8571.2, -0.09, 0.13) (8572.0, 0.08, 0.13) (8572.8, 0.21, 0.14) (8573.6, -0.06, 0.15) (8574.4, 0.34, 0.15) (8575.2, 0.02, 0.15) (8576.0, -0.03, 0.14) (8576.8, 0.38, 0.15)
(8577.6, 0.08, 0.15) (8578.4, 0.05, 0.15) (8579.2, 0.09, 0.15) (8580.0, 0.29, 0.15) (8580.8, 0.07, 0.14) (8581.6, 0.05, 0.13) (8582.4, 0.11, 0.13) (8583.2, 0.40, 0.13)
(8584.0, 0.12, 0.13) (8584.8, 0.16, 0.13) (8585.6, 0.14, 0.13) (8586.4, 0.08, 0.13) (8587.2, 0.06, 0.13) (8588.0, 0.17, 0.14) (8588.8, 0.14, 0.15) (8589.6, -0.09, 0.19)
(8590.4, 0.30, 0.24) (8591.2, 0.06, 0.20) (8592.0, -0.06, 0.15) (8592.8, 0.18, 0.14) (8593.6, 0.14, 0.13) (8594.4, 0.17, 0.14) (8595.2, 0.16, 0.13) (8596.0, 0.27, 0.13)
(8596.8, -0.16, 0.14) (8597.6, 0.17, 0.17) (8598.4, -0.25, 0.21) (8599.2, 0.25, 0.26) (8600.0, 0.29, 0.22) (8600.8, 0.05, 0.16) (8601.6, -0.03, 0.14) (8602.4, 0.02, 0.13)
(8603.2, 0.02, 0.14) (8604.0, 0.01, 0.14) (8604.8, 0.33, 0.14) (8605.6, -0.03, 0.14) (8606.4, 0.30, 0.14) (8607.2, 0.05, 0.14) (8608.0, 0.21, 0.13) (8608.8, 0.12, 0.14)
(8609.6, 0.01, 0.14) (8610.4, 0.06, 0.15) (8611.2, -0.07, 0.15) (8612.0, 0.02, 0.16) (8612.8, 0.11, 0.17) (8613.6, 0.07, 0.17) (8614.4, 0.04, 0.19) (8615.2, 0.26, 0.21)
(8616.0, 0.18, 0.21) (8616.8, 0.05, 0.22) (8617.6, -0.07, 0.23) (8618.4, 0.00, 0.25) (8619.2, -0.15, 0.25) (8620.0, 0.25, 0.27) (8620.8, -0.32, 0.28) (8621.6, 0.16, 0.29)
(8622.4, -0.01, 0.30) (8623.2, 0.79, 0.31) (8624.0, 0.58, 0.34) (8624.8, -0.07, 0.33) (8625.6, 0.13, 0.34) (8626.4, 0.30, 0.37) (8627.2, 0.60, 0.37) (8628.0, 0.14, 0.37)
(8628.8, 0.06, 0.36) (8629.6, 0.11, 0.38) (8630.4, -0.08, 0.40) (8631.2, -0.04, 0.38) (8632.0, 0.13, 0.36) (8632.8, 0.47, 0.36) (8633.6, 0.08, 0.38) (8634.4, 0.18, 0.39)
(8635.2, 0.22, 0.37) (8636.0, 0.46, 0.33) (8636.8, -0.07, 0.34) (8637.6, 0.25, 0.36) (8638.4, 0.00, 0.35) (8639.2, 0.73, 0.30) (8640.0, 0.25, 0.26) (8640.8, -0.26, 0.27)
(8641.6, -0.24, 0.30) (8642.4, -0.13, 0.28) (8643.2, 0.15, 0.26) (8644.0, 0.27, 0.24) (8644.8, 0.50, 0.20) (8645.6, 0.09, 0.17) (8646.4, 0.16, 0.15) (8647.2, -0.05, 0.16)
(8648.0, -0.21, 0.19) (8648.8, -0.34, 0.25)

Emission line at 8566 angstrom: H-gamma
